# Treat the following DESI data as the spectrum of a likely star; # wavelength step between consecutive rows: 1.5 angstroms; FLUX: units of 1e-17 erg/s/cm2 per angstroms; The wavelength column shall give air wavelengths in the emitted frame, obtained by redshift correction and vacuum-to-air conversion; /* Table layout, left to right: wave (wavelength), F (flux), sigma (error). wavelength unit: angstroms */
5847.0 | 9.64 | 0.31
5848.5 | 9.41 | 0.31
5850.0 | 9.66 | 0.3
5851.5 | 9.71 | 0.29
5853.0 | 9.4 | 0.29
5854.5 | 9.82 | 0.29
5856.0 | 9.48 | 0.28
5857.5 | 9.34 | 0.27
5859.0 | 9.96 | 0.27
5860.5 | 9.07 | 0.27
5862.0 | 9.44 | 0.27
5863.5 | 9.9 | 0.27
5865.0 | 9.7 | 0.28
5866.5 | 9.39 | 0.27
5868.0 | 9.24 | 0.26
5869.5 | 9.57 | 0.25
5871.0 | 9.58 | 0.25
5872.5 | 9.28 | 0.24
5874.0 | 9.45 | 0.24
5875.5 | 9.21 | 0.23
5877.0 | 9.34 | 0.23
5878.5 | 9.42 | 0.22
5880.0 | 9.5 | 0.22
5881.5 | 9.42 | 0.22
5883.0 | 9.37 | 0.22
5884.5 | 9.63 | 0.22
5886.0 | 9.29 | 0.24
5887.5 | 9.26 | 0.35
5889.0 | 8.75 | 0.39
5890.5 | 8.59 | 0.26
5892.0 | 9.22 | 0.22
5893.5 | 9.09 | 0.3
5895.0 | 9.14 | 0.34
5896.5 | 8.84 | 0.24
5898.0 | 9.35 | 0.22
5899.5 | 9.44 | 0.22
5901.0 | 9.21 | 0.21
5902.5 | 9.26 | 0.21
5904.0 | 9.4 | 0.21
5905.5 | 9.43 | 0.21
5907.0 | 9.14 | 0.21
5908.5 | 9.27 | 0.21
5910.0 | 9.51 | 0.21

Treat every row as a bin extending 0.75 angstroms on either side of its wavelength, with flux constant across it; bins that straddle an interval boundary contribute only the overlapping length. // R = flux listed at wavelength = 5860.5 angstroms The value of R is 9.07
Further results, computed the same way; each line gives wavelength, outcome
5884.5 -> 9.63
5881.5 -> 9.42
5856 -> 9.48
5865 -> 9.7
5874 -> 9.45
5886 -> 9.29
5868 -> 9.24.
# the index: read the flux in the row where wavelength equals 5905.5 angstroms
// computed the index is 9.43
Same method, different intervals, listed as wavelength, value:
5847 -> 9.64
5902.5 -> 9.26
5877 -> 9.34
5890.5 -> 8.59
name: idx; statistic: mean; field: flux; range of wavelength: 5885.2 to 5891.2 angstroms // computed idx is 8.98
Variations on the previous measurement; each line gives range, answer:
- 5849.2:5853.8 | 9.59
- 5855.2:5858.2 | 9.42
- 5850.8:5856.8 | 9.6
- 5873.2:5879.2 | 9.35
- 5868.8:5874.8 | 9.47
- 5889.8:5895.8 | 9.01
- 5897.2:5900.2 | 9.38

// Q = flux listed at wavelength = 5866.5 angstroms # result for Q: 9.39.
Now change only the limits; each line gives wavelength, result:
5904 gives 9.4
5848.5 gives 9.41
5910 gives 9.51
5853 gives 9.4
